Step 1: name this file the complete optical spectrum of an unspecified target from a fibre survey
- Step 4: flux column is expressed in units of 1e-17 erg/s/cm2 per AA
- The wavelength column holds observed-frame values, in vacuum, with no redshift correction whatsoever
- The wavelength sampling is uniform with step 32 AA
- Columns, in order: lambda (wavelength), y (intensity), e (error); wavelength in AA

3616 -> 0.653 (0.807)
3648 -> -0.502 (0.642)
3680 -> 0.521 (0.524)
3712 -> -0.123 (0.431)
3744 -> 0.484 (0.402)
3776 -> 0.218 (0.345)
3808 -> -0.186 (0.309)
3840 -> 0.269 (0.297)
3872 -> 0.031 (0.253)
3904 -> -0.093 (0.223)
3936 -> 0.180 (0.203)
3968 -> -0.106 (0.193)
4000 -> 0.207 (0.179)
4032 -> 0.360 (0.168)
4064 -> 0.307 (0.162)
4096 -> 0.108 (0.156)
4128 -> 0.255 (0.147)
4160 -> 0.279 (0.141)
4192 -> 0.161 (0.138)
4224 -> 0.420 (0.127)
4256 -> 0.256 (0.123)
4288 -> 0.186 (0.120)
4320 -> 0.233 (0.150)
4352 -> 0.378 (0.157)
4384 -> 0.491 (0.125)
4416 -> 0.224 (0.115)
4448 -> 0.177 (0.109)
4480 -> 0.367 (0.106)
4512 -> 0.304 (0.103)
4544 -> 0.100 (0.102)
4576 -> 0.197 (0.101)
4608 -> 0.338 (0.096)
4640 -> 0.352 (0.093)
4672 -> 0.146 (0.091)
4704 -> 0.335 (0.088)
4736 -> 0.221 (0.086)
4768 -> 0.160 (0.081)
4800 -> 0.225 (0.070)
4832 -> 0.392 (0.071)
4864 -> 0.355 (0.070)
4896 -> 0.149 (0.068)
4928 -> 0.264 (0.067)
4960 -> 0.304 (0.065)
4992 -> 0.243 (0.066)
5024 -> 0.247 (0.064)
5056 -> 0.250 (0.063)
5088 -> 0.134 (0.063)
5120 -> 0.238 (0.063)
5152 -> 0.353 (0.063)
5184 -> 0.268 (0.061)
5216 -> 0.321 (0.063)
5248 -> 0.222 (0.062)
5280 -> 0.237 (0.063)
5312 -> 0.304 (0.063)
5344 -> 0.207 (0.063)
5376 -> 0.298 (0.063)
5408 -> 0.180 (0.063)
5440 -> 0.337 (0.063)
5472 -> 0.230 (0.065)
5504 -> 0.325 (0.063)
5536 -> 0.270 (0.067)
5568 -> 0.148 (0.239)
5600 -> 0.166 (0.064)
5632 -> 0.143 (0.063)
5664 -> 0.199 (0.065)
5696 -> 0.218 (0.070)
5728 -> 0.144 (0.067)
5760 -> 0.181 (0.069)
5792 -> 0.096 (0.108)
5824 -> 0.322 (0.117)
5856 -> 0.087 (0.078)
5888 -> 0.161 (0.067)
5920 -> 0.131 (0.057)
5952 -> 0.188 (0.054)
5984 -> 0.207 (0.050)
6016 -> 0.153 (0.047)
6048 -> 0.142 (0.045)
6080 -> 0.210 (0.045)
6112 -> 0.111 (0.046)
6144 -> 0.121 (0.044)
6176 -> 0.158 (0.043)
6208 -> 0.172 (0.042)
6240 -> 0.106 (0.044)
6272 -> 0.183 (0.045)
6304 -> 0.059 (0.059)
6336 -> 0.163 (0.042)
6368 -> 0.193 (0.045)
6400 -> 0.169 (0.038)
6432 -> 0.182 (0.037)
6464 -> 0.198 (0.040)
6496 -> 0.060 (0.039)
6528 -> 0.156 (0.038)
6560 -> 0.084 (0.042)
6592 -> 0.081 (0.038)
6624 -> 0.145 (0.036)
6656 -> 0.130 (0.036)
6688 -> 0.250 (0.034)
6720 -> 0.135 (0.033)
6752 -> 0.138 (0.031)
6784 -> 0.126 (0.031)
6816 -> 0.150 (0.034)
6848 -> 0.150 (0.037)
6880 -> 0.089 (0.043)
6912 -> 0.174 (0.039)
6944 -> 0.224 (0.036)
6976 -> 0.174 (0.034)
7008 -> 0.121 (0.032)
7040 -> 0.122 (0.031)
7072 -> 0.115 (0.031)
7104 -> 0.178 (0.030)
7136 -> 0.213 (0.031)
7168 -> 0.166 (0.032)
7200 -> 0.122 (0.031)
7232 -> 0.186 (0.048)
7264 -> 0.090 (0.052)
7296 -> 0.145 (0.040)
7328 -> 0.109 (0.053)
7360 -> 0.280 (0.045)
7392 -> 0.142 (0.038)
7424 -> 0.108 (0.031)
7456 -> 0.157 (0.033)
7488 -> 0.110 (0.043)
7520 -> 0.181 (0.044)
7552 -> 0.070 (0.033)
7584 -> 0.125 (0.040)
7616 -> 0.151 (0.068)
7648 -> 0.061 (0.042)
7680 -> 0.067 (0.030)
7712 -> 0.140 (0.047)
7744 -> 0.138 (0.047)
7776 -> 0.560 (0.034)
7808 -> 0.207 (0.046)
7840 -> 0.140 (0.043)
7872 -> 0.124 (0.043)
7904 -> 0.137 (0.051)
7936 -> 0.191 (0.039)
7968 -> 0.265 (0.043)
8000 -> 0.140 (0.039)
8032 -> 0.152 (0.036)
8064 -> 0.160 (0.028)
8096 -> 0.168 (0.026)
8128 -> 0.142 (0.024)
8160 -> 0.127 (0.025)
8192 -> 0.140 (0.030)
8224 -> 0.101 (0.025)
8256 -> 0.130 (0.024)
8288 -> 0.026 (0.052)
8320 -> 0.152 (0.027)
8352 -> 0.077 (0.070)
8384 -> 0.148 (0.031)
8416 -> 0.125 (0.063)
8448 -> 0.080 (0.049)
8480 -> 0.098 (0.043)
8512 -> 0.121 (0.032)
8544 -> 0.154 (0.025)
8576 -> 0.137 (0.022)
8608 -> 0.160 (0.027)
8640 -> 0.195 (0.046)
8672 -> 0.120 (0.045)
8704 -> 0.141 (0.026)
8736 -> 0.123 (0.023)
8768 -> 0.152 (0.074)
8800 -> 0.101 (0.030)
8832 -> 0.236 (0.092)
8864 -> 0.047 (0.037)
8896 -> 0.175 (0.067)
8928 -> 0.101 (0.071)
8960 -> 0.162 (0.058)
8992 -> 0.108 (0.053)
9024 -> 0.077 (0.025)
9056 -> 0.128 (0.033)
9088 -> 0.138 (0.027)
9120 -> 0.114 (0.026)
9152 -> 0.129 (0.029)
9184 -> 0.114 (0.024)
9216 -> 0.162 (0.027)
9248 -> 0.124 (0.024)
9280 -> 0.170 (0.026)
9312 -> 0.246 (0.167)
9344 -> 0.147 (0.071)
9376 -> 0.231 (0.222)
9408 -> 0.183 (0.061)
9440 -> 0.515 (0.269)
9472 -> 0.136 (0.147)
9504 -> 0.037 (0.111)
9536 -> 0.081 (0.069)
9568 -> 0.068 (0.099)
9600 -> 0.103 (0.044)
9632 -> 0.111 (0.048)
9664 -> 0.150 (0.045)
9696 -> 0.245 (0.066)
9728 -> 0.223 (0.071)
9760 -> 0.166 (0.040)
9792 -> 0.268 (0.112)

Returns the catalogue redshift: 1.09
